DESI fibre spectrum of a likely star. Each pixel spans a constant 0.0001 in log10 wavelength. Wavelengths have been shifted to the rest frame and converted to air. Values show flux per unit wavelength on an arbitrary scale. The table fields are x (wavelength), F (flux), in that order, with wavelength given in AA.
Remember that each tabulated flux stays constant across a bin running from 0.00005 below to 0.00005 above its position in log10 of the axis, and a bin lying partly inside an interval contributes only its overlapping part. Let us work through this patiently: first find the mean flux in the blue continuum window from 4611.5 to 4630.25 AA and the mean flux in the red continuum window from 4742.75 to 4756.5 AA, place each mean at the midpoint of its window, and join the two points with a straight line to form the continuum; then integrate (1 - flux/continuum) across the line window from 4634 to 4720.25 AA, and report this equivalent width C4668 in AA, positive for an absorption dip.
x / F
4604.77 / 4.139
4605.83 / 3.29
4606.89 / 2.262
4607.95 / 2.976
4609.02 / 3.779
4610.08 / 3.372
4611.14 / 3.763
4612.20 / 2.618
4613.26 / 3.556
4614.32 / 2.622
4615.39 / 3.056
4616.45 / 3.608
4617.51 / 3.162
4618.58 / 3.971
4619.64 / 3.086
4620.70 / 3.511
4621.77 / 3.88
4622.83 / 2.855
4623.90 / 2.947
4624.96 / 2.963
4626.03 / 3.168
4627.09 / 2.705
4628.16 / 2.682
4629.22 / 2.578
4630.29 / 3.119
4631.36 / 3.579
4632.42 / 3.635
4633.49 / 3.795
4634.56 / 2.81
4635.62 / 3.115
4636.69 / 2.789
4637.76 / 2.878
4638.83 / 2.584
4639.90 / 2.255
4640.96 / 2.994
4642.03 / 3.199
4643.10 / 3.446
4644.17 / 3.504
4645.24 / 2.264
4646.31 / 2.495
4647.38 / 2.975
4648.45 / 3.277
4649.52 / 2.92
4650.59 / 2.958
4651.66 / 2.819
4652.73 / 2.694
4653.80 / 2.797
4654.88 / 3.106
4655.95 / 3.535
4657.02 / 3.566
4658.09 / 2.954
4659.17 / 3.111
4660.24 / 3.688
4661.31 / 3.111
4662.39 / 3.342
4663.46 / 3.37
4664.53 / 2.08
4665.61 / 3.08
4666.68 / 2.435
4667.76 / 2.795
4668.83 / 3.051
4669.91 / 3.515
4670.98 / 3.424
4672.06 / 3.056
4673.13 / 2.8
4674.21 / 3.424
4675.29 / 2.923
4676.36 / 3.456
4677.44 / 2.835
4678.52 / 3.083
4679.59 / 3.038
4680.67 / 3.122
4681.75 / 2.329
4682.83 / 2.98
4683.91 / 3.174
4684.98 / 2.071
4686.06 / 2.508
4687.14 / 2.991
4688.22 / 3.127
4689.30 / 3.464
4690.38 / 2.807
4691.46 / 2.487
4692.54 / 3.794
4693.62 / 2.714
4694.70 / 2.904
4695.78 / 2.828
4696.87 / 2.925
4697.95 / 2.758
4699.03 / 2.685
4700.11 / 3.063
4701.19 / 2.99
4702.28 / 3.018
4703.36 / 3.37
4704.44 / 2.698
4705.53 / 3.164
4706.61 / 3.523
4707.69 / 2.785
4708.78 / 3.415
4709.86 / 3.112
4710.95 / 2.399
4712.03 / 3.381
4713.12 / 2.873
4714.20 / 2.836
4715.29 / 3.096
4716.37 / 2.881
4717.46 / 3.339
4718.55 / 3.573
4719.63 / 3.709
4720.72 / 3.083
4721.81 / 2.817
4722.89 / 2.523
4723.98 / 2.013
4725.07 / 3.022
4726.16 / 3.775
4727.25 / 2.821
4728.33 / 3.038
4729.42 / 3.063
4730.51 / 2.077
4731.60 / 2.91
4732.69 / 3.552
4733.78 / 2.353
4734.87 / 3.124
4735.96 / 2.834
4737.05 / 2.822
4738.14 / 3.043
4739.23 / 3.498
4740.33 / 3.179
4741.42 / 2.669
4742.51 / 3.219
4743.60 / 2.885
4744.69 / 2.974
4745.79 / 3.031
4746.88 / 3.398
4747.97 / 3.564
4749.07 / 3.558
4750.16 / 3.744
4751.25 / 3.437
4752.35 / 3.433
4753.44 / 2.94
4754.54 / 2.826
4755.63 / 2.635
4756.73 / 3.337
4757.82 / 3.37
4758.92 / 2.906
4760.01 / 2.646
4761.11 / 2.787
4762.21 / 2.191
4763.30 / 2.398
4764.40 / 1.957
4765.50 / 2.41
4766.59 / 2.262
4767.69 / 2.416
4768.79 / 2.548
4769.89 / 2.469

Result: 4.2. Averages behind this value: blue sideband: 3.12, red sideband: 3.2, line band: 3.01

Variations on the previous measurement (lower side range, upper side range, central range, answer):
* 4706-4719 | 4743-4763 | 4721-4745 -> 1.3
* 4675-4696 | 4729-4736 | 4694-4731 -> -1.4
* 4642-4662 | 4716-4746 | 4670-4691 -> 0.4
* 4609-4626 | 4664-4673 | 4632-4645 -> 0.3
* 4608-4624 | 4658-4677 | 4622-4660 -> 2.3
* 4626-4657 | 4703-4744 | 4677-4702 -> 0.9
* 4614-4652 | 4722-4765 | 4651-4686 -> 0.2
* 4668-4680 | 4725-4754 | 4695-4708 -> 0.6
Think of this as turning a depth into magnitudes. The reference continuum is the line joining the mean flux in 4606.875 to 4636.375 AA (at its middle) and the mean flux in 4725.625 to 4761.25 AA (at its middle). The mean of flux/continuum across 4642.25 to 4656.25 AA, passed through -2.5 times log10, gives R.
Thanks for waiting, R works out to 0.068 mag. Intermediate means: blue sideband 3.2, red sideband 3.08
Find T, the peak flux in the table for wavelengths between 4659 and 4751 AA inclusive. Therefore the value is 3.794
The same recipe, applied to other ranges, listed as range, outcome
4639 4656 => 3.535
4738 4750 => 3.564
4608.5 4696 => 3.971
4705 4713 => 3.523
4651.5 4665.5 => 3.688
